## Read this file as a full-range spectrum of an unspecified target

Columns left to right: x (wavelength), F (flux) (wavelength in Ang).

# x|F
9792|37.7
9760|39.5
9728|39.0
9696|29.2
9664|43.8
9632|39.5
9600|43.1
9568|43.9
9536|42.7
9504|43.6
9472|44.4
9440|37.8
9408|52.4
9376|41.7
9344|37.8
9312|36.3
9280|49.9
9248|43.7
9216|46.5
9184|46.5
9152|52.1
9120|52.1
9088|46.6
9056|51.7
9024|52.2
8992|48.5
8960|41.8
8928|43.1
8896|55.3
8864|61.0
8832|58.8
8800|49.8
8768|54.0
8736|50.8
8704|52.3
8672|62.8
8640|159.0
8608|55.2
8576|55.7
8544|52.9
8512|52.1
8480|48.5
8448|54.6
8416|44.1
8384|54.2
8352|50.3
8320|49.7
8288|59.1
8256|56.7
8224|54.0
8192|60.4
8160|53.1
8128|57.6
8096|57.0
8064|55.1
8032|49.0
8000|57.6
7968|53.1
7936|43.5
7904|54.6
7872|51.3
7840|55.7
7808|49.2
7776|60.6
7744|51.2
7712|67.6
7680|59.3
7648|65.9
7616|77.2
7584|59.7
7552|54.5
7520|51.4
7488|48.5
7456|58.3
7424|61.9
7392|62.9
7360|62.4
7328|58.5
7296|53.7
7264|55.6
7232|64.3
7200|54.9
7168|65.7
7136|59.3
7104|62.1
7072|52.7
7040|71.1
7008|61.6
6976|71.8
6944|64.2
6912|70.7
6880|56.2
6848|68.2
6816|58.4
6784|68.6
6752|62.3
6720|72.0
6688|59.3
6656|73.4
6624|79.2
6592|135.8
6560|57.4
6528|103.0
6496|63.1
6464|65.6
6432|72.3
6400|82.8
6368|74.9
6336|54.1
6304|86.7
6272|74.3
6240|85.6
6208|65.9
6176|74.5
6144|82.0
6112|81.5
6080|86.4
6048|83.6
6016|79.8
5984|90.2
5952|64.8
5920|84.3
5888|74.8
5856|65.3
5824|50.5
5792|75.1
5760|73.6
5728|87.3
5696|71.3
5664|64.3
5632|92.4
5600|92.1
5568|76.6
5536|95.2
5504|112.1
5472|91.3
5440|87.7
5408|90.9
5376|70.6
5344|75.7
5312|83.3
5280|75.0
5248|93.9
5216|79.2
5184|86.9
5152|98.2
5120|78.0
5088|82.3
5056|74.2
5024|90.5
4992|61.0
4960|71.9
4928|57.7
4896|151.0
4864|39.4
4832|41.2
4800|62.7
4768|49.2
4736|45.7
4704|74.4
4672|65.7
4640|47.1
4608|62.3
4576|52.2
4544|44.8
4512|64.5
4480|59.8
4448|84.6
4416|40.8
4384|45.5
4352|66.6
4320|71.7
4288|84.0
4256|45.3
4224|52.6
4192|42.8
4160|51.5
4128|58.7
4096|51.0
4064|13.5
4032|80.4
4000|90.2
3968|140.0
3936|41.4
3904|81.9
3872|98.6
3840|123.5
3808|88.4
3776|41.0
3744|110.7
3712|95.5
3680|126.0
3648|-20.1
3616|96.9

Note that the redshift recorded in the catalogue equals 0.32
